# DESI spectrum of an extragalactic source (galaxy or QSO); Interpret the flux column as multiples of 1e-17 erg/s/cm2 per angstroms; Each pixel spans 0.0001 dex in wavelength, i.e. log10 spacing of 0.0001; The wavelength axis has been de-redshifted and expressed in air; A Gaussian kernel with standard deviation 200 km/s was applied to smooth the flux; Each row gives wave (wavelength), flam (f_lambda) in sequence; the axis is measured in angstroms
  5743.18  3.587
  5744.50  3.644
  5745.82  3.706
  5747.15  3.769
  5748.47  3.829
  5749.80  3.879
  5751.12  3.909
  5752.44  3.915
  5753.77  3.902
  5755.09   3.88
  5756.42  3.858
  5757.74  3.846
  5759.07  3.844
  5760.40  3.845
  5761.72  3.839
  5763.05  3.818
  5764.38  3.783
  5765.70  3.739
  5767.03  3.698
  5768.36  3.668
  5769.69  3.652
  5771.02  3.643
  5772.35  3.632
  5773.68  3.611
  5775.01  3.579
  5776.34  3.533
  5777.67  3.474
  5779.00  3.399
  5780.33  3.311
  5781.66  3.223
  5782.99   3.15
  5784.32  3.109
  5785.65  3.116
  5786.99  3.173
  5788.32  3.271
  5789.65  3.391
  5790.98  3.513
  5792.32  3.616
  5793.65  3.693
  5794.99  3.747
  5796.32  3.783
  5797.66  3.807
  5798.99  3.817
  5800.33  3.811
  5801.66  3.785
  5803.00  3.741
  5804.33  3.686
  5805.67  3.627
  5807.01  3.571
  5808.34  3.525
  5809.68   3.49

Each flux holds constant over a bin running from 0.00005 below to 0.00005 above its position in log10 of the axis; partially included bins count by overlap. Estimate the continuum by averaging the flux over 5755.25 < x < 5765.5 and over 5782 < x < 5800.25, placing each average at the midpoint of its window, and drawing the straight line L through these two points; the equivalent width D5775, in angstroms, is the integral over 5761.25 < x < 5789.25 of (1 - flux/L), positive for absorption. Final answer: 1.3 angstroms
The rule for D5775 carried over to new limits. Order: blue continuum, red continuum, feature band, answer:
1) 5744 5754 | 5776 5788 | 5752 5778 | -1.4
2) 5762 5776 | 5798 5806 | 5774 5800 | 1.8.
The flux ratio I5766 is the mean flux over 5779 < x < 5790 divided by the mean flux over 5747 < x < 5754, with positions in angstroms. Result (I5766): 0.83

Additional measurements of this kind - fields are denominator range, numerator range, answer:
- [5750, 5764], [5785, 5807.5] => 0.93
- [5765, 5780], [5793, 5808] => 1.04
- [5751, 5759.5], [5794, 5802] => 0.98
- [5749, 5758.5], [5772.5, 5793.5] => 0.87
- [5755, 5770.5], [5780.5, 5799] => 0.91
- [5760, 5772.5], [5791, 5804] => 1.00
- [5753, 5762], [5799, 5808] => 0.96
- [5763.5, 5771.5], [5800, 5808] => 1.00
